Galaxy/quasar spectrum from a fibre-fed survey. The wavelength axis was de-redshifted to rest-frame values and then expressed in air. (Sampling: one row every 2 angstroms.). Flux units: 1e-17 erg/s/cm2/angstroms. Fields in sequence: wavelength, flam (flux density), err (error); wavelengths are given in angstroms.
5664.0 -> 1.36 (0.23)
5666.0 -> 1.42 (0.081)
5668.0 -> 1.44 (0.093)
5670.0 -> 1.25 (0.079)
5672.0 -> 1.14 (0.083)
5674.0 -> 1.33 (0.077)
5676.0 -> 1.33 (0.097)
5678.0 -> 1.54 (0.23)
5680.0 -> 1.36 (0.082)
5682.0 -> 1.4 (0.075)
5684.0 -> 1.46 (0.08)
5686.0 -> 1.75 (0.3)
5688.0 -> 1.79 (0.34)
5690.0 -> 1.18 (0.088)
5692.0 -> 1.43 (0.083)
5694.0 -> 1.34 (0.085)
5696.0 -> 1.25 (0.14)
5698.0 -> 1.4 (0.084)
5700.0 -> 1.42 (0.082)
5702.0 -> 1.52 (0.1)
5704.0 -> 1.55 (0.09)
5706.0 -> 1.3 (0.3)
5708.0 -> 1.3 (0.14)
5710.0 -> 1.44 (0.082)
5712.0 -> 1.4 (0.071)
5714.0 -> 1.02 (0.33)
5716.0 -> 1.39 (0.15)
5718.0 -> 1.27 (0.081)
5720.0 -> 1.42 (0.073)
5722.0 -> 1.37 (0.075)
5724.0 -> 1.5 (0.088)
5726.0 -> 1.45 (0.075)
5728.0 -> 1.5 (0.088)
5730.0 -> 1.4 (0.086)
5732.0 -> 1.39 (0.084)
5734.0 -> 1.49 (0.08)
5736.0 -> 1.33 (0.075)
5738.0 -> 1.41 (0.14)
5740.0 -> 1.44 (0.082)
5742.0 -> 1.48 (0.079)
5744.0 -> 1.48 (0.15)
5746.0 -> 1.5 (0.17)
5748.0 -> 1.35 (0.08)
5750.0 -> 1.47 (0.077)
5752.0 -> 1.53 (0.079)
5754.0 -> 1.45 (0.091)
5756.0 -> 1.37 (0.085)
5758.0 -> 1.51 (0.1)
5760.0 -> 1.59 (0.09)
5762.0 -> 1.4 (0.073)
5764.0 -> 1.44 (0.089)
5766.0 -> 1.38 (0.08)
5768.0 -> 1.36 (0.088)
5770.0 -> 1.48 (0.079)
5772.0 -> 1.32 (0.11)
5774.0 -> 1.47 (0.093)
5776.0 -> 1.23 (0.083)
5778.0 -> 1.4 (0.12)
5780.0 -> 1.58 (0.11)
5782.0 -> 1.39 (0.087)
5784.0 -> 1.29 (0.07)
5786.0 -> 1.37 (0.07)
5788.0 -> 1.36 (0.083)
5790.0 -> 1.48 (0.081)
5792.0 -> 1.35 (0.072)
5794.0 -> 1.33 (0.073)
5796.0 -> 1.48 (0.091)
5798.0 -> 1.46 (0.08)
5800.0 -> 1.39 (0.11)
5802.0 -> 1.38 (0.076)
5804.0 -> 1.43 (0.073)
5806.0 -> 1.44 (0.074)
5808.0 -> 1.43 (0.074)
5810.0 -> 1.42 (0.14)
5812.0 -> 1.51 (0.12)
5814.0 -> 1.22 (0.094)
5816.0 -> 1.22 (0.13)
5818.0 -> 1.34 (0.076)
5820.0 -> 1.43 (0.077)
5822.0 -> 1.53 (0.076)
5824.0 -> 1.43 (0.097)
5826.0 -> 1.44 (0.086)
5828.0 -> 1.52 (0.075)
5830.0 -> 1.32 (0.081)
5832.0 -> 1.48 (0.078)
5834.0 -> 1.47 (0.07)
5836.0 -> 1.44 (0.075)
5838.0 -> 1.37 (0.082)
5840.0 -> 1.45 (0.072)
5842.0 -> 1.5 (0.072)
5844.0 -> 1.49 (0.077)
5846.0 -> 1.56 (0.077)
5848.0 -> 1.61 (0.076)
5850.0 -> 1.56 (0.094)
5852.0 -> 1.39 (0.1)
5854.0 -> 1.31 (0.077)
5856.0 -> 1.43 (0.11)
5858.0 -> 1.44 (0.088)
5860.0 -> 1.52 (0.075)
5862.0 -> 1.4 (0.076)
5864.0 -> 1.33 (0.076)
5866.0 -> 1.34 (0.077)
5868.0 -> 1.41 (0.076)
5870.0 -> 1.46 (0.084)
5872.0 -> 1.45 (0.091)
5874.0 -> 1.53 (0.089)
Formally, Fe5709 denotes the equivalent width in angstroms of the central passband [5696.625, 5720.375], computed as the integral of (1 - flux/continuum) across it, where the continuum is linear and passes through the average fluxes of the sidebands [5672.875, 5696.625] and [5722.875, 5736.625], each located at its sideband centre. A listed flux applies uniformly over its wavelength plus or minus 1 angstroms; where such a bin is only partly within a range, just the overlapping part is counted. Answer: 1.15 angstroms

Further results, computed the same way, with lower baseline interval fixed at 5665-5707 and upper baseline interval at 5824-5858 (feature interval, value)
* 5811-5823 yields 0.62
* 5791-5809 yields 0.43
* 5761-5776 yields 0.41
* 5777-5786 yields 0.18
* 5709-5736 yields 0.67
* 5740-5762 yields -0.59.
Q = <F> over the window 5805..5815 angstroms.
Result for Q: 1.4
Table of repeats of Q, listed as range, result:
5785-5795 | 1.38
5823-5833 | 1.44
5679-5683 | 1.38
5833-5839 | 1.43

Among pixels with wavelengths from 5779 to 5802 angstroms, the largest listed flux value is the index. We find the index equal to 1.58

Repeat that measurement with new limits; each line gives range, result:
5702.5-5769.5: 1.59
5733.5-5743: 1.49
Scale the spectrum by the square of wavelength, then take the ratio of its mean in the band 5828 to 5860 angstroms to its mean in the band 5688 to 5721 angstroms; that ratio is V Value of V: 1.12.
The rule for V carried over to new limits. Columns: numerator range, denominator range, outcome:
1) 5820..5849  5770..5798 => 1.07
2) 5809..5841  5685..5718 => 1.05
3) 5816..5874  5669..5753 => 1.07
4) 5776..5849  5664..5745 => 1.05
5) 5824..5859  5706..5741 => 1.10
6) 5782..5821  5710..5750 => 1.01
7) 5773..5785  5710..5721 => 1.09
